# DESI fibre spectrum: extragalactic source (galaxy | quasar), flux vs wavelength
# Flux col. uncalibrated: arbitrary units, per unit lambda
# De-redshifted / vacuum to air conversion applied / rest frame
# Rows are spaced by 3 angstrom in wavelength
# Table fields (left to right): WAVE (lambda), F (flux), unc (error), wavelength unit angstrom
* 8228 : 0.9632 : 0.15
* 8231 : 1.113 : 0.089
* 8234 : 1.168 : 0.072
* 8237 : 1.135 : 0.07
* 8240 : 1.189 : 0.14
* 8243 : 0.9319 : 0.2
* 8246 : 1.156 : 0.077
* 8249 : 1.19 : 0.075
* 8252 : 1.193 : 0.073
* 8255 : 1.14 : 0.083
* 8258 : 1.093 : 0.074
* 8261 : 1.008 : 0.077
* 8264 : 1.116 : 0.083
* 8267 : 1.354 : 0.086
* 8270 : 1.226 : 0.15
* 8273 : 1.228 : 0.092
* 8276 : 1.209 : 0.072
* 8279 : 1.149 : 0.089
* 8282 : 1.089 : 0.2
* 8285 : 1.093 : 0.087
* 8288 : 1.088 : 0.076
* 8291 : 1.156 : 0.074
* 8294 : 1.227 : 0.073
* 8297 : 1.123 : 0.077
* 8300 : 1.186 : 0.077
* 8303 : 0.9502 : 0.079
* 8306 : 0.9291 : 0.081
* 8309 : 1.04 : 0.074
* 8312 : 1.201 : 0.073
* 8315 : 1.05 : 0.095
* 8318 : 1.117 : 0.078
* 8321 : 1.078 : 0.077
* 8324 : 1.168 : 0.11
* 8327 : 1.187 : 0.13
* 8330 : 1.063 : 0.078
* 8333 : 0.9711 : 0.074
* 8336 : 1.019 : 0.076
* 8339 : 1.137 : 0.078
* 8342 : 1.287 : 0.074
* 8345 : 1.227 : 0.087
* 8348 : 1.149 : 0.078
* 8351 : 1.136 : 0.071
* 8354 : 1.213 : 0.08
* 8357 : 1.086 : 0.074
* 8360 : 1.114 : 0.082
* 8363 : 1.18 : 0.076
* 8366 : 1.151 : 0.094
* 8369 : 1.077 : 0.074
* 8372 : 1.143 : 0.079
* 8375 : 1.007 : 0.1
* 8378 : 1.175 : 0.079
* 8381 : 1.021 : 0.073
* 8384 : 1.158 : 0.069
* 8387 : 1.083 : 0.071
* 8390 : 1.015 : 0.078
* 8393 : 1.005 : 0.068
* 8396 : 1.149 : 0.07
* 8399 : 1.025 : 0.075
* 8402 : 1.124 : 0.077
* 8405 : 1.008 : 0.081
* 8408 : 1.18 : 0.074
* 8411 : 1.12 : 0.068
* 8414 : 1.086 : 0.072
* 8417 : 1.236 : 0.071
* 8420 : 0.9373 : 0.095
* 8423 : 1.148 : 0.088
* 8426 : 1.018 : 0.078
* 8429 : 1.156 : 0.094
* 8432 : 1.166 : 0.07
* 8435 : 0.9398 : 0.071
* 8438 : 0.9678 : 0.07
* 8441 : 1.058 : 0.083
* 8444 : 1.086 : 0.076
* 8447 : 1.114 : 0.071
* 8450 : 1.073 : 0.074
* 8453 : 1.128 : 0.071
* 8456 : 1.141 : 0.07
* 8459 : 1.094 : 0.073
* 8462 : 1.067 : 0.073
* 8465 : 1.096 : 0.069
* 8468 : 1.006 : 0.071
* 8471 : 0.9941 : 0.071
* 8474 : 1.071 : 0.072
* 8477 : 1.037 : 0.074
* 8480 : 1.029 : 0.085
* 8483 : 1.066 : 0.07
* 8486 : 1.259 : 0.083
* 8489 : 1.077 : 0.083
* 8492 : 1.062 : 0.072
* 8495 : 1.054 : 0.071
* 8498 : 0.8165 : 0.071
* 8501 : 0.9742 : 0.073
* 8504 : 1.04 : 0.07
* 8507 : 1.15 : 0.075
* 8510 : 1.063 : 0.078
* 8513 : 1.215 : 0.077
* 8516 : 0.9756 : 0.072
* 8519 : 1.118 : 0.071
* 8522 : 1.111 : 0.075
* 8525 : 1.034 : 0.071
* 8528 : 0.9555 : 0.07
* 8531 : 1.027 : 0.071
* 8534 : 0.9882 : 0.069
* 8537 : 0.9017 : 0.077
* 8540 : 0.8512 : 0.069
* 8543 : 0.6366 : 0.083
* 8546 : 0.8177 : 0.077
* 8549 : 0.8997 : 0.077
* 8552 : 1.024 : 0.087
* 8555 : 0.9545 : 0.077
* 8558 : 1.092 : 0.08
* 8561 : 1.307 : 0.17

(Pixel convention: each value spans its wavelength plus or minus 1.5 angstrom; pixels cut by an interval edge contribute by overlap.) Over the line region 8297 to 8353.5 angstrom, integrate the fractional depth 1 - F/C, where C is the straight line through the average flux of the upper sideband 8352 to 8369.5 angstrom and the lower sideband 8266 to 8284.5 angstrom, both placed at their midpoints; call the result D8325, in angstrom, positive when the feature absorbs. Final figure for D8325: 2.7 angstrom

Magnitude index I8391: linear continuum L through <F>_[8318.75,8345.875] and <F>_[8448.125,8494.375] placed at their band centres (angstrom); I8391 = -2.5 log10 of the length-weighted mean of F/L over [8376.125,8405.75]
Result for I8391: 0.03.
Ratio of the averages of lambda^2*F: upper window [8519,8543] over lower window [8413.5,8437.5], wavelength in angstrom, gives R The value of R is 0.92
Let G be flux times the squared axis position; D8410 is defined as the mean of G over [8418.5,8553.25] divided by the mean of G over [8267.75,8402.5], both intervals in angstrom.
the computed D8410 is 0.96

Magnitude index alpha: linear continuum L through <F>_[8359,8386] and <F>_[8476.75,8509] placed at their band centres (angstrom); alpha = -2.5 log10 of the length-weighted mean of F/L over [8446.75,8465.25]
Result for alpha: -0.03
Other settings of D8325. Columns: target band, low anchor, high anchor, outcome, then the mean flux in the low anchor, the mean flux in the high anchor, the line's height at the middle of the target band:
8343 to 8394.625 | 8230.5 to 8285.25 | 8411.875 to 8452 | -0.6 angstrom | 1.15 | 1.08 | 1.1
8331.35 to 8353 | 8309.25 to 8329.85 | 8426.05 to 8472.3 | -0.4 angstrom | 1.12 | 1.07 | 1.11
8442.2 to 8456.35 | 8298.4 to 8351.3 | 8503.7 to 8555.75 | -1.0 angstrom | 1.1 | 0.986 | 1.03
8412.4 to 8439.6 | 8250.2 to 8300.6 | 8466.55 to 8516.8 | 0.3 angstrom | 1.16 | 1.05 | 1.08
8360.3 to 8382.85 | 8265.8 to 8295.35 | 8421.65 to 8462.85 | 0.3 angstrom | 1.18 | 1.08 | 1.13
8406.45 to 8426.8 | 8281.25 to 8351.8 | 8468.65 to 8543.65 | -0.8 angstrom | 1.11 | 1.02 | 1.07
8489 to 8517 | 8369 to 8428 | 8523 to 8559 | -2.0 angstrom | 1.09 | 0.932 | 0.973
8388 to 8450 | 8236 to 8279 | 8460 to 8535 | 0.5 angstrom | 1.15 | 1.05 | 1.09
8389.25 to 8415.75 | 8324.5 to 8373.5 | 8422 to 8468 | 0.5 angstrom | 1.13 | 1.08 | 1.1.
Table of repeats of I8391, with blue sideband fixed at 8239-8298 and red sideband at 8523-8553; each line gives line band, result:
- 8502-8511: -0.148 mag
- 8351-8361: -0.065 mag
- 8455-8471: -0.096 mag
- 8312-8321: 0.004 mag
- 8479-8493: -0.150 mag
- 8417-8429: -0.063 mag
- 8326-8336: 0.034 mag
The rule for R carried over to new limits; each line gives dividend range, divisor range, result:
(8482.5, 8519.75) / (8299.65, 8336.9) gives 1.04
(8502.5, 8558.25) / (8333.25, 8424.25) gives 0.92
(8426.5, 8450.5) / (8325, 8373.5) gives 0.96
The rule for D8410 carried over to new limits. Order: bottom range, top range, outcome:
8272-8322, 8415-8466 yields 1.01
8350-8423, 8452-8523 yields 0.99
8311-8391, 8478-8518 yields 0.98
